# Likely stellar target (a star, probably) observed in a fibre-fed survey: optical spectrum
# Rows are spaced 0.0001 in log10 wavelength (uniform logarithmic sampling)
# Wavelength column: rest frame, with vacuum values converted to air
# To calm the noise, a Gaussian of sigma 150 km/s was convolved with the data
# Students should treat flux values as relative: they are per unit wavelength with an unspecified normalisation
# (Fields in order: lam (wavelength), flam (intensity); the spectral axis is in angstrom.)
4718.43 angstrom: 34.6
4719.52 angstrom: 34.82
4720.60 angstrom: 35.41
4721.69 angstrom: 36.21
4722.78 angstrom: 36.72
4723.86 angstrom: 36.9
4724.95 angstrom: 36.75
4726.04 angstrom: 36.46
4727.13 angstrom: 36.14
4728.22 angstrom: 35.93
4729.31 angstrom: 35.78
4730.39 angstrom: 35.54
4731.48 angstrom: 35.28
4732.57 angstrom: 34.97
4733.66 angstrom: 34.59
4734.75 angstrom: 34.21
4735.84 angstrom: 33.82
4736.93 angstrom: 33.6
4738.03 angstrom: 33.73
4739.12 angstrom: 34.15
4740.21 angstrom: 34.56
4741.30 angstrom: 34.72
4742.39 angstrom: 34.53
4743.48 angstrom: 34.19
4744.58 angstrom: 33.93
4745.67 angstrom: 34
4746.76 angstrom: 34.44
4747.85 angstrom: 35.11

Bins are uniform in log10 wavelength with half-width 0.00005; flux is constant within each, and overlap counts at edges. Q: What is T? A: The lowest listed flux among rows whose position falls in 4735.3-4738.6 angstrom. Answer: 33.6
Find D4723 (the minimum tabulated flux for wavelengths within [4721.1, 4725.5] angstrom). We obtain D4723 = 36.21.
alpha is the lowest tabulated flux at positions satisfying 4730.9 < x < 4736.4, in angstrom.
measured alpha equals 33.82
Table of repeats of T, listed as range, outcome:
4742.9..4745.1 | 33.93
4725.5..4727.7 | 36.14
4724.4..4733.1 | 34.97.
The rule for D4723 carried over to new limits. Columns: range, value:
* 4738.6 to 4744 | 34.15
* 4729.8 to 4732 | 35.28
